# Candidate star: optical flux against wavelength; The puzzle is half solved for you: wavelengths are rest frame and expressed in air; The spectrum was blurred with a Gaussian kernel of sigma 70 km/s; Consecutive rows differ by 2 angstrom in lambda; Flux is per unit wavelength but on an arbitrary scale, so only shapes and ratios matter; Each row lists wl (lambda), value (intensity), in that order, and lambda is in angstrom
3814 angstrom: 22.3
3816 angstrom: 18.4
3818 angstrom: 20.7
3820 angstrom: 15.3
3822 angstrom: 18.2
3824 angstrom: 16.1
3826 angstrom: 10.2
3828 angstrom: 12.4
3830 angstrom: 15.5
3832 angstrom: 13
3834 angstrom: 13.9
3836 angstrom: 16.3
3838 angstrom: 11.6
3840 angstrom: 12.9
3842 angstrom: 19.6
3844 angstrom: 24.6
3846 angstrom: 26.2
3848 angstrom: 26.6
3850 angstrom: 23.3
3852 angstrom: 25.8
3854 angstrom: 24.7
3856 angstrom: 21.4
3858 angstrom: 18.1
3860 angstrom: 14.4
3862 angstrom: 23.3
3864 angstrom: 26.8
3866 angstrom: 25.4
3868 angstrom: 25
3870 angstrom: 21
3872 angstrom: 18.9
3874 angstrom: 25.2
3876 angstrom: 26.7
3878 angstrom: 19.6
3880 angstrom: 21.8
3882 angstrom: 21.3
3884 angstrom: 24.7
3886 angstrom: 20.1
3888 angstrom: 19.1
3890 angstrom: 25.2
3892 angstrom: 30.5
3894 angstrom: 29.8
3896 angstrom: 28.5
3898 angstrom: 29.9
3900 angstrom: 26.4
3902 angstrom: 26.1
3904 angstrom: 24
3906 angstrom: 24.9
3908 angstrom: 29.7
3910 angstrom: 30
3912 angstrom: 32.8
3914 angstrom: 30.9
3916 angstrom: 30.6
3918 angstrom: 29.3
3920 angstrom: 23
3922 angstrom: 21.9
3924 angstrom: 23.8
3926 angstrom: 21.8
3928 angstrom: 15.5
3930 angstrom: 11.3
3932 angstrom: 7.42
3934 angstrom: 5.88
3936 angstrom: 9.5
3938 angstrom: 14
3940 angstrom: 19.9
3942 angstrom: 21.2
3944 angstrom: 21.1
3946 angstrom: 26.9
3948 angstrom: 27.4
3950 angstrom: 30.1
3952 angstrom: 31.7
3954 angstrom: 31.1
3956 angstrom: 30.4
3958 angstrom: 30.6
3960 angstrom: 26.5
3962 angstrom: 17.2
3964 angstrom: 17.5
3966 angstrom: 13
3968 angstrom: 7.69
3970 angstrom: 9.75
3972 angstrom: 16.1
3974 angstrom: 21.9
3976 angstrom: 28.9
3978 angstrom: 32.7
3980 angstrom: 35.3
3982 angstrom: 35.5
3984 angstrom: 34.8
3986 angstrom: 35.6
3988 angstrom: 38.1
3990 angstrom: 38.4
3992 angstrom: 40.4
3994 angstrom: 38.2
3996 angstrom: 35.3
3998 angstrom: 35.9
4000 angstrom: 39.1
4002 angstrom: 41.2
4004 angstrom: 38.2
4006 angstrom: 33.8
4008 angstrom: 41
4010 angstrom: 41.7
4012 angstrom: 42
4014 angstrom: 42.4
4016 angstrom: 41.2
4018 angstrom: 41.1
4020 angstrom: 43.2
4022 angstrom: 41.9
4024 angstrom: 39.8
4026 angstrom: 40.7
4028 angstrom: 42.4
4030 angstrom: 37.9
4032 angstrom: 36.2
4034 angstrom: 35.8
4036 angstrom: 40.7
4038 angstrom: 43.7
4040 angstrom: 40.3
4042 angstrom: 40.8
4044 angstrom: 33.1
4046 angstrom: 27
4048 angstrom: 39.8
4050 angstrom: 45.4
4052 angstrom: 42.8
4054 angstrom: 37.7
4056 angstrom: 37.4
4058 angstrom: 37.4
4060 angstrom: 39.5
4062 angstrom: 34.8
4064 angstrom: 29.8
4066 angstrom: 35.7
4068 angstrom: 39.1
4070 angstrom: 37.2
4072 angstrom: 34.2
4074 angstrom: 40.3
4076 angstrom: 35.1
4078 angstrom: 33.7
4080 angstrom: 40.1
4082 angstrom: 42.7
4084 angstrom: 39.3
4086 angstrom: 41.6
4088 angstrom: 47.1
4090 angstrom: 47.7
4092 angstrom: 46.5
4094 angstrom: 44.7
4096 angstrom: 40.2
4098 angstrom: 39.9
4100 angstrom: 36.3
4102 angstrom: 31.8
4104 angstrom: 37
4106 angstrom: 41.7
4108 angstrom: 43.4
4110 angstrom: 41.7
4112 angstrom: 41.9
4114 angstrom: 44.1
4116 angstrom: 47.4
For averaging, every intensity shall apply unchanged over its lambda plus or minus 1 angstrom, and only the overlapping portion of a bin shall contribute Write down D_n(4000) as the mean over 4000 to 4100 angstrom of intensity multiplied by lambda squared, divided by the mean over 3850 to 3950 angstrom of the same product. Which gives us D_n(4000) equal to 1.85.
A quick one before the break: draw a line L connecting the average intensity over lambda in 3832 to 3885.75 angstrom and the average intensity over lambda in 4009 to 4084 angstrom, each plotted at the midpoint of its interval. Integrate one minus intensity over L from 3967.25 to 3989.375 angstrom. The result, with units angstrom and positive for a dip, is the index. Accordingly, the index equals 3.59 angstrom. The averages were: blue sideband 21.3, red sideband 38.8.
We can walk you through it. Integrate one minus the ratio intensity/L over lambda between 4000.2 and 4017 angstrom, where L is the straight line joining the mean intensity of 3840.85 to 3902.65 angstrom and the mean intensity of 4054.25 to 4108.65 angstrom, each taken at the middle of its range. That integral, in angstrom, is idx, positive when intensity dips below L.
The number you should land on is -3.19 angstrom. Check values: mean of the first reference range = 23.8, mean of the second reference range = 39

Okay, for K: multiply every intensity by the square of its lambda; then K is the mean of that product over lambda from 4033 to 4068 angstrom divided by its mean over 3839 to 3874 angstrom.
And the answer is 1.87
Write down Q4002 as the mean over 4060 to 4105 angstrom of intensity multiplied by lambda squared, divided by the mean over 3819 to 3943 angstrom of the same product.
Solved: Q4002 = 2.01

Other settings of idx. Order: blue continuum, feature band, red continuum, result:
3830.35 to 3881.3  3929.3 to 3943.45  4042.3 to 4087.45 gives 7.4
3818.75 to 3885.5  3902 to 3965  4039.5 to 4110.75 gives 8.4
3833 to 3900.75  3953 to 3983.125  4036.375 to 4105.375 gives 6.9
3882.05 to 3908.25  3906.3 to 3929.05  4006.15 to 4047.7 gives 1.5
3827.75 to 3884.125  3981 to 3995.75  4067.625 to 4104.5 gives -2.6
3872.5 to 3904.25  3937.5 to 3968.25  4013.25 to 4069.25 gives 7.3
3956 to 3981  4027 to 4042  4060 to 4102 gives -3.6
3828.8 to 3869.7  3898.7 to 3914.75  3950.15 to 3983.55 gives -4.1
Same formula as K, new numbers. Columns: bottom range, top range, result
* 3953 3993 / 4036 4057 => 1.49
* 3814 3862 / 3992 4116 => 2.39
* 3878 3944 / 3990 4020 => 1.82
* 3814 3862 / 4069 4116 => 2.50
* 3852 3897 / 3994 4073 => 1.80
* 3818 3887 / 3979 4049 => 2.09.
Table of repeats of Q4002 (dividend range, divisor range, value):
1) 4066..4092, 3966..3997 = 1.43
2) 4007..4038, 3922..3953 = 2.20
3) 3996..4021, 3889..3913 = 1.50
